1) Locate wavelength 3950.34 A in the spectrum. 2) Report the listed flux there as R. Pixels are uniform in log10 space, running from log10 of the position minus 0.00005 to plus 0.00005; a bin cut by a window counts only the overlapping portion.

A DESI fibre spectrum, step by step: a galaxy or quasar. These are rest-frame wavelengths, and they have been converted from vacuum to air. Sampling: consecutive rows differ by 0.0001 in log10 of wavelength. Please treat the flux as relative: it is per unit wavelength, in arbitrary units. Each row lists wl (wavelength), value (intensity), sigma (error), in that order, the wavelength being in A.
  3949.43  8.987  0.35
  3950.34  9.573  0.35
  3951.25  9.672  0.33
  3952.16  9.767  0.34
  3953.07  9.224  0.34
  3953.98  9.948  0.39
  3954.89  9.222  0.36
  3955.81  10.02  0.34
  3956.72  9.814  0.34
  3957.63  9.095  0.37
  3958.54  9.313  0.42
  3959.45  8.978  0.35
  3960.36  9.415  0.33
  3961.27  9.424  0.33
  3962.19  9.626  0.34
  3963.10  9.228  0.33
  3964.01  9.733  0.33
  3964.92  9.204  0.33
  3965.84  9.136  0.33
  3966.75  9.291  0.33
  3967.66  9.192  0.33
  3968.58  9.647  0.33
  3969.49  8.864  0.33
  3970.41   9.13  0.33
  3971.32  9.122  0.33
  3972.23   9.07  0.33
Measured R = 9.573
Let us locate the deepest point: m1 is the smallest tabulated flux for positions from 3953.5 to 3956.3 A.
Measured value 9.222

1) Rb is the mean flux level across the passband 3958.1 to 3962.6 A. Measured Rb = 9.34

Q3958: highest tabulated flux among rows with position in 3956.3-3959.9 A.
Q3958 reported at 9.814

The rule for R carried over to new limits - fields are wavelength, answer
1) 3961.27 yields 9.424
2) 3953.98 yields 9.948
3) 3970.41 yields 9.13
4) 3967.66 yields 9.192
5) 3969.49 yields 8.864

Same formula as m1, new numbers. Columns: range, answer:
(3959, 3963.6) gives 8.978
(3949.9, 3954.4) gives 9.224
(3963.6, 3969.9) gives 8.864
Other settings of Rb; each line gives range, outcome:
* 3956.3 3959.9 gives 9.31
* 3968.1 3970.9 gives 9.2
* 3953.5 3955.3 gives 9.59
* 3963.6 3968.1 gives 9.31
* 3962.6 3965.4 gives 9.39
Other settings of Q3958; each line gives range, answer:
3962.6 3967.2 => 9.733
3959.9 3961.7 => 9.424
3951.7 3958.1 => 10.02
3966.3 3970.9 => 9.647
